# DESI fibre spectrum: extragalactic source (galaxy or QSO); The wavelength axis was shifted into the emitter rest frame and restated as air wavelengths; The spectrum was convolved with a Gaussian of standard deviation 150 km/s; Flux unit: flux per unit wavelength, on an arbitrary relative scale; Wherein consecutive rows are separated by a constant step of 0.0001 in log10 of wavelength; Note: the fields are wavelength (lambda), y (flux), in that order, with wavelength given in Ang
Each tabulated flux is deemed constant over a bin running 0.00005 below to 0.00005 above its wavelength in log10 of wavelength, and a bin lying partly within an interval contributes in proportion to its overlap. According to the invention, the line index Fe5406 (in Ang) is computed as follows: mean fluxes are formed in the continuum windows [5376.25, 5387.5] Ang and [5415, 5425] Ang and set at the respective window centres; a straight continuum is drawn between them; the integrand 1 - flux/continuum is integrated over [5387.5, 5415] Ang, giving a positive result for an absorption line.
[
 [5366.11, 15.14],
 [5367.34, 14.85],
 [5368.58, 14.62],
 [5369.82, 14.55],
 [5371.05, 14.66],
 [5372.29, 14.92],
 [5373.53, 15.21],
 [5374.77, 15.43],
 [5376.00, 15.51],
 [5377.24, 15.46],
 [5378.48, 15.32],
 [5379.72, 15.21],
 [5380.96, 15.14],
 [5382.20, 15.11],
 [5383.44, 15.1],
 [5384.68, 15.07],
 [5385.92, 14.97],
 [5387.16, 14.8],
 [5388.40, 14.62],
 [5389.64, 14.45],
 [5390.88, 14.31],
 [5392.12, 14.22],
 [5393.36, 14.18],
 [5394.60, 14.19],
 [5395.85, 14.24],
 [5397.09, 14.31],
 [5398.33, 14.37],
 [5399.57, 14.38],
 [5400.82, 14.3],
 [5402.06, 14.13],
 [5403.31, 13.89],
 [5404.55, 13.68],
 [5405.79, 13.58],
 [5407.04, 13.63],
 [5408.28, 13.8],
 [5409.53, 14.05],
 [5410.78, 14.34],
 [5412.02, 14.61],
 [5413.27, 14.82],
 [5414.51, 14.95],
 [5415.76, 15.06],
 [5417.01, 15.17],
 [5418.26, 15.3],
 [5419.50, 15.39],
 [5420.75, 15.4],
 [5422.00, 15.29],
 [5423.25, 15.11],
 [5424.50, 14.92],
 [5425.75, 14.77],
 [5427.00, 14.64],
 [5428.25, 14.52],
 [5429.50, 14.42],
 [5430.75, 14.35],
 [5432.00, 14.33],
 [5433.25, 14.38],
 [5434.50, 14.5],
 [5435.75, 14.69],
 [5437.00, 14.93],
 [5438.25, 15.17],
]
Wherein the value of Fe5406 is 1.70 Ang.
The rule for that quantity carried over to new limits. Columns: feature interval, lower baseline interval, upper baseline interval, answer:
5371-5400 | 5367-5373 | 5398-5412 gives -0.8 Ang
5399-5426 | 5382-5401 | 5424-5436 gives -0.1 Ang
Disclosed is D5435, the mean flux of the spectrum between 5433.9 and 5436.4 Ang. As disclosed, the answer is 14.6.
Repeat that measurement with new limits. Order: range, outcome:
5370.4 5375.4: 15.1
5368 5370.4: 14.6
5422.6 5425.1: 15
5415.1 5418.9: 15.2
